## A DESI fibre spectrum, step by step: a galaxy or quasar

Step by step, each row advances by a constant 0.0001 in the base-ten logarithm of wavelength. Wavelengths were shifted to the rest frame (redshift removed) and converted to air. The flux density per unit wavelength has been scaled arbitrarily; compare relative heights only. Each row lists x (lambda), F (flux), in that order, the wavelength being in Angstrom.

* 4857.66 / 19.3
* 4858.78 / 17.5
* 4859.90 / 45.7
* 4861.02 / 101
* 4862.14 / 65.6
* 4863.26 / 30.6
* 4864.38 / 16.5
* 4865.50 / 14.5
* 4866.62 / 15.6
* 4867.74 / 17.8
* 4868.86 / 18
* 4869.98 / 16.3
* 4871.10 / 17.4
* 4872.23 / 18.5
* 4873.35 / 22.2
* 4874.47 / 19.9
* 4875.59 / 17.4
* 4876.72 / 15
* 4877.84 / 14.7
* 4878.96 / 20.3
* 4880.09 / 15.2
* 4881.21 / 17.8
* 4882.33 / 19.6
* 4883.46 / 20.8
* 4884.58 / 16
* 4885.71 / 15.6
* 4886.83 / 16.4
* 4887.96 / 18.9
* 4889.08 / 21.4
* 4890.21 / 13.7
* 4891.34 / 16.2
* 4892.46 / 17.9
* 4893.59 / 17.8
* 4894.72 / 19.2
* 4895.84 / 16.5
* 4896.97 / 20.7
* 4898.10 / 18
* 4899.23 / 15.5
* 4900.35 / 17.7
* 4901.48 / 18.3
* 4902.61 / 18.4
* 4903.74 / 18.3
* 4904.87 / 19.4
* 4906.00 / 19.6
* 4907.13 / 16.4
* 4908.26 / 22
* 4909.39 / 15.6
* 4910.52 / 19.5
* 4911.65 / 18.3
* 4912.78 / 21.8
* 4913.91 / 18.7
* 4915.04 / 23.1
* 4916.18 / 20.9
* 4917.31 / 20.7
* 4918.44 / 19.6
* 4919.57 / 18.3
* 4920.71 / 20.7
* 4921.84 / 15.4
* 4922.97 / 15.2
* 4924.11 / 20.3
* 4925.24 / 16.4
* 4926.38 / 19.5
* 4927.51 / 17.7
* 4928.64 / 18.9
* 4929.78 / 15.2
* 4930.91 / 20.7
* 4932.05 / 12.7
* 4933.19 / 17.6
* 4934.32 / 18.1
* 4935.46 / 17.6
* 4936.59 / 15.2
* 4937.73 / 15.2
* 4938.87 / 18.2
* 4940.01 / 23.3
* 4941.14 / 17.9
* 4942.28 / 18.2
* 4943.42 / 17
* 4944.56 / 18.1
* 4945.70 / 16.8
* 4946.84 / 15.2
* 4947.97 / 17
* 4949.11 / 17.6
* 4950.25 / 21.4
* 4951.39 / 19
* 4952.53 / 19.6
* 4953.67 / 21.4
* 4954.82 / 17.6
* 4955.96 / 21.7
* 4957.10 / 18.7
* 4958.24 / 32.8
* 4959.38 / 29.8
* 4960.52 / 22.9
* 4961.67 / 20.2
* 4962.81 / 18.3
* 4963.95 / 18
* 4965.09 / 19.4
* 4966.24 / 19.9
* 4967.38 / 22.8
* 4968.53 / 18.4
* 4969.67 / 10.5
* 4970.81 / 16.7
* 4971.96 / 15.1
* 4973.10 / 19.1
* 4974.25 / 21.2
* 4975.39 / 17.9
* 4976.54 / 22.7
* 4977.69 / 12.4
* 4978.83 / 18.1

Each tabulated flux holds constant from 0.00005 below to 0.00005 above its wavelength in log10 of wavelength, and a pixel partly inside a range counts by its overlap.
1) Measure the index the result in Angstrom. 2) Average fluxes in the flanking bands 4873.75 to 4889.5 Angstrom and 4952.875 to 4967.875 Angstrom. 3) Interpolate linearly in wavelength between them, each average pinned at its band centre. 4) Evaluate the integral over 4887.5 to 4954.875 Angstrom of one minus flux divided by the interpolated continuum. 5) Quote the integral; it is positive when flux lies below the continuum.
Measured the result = 5.0 Angstrom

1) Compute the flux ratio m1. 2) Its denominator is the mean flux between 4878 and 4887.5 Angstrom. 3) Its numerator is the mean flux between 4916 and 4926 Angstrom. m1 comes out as 1.1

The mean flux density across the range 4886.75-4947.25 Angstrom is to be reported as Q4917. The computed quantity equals 18.2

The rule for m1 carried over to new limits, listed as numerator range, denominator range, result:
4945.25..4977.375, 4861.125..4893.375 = 0.95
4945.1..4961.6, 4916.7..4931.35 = 1.13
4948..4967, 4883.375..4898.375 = 1.19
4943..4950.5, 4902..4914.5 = 0.92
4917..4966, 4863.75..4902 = 1.08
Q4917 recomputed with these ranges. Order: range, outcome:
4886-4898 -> 17.8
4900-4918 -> 19.3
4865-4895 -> 17.5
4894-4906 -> 18.3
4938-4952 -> 18.2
